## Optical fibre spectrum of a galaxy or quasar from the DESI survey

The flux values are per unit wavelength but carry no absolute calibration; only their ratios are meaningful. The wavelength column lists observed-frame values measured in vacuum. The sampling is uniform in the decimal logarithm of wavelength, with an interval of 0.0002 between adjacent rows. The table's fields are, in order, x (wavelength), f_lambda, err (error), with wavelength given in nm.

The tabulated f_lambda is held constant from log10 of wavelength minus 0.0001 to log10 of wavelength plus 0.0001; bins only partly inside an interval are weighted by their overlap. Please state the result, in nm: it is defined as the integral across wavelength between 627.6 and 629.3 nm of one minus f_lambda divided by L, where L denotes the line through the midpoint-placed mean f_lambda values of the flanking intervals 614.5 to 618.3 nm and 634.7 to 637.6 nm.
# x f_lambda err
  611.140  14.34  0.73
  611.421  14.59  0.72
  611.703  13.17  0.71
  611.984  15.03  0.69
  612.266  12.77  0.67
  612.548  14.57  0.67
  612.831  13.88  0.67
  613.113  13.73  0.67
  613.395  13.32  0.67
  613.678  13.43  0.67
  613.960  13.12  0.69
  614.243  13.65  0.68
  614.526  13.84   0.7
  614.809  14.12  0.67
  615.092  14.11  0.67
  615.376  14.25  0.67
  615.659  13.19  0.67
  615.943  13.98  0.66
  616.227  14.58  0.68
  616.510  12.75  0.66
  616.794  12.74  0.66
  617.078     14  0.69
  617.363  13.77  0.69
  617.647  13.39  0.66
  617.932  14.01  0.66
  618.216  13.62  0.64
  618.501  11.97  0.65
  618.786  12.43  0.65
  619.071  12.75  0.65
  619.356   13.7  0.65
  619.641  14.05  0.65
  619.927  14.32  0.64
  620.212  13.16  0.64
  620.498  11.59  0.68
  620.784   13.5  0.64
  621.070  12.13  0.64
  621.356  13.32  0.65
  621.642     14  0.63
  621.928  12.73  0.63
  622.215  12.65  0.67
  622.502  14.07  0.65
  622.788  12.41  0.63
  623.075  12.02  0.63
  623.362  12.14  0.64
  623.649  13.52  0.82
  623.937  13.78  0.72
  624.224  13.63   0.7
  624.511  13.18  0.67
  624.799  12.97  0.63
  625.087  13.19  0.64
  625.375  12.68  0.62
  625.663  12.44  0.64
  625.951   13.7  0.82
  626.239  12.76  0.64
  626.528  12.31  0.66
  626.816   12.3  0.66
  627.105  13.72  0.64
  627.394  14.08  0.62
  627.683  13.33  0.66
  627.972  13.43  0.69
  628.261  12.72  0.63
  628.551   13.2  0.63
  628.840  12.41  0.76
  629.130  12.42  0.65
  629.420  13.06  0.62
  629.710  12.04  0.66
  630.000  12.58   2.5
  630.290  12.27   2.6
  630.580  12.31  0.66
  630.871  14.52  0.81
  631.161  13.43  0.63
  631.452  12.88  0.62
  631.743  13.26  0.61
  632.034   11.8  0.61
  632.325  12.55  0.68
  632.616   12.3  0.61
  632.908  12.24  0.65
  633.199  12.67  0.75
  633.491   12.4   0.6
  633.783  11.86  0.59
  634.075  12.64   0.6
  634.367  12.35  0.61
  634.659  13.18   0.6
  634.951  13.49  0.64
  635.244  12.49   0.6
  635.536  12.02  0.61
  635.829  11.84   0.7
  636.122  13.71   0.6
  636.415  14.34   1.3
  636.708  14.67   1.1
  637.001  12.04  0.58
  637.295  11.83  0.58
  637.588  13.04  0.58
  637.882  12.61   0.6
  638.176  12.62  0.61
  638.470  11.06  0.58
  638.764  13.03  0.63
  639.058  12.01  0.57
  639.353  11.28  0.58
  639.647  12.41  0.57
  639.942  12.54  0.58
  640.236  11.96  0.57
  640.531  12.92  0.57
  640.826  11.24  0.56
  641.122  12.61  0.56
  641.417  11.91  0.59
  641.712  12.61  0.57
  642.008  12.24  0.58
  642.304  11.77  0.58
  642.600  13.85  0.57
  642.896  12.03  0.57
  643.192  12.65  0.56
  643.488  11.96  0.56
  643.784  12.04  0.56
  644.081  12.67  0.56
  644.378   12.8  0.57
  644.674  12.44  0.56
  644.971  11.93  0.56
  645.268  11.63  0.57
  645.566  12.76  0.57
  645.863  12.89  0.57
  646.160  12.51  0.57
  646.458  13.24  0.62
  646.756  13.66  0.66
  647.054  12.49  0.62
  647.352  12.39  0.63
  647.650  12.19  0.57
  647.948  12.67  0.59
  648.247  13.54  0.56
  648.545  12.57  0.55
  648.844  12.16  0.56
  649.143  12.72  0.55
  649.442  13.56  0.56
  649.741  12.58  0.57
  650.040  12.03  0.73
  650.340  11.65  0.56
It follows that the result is 0.05 nm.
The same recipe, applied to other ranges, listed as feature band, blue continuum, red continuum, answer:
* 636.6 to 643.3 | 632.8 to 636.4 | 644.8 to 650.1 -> 0.14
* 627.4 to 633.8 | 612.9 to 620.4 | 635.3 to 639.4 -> 0.07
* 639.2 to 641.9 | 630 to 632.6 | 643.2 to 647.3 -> 0.10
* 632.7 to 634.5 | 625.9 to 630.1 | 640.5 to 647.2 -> 0.06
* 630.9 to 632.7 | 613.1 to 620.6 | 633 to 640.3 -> -0.01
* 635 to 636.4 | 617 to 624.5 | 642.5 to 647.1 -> 0.01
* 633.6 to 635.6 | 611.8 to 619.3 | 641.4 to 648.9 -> 0.05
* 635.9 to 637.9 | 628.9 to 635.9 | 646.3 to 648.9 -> -0.08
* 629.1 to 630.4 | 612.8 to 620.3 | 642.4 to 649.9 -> 0.06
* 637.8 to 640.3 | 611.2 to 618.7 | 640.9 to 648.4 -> 0.11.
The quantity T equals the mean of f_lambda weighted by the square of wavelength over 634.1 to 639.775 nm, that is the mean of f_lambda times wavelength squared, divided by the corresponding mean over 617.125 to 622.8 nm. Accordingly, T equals 1.01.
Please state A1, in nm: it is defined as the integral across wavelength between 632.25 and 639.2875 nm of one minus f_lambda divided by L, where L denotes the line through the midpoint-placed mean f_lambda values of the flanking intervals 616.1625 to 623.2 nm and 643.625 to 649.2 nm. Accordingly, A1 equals 0.12 nm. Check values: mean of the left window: 13.2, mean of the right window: 12.6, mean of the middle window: 12.6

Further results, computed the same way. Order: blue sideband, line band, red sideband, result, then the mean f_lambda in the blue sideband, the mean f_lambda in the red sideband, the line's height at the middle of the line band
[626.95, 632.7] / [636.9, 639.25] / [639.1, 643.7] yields 0.03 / 12.9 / 12.3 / 12.4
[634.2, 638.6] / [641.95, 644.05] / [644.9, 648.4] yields 0.05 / 12.8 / 12.7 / 12.7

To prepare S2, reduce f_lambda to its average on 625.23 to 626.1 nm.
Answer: 12.9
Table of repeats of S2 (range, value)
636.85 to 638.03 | 12.4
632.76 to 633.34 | 12.5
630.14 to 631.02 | 13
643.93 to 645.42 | 12.3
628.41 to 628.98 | 12.8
